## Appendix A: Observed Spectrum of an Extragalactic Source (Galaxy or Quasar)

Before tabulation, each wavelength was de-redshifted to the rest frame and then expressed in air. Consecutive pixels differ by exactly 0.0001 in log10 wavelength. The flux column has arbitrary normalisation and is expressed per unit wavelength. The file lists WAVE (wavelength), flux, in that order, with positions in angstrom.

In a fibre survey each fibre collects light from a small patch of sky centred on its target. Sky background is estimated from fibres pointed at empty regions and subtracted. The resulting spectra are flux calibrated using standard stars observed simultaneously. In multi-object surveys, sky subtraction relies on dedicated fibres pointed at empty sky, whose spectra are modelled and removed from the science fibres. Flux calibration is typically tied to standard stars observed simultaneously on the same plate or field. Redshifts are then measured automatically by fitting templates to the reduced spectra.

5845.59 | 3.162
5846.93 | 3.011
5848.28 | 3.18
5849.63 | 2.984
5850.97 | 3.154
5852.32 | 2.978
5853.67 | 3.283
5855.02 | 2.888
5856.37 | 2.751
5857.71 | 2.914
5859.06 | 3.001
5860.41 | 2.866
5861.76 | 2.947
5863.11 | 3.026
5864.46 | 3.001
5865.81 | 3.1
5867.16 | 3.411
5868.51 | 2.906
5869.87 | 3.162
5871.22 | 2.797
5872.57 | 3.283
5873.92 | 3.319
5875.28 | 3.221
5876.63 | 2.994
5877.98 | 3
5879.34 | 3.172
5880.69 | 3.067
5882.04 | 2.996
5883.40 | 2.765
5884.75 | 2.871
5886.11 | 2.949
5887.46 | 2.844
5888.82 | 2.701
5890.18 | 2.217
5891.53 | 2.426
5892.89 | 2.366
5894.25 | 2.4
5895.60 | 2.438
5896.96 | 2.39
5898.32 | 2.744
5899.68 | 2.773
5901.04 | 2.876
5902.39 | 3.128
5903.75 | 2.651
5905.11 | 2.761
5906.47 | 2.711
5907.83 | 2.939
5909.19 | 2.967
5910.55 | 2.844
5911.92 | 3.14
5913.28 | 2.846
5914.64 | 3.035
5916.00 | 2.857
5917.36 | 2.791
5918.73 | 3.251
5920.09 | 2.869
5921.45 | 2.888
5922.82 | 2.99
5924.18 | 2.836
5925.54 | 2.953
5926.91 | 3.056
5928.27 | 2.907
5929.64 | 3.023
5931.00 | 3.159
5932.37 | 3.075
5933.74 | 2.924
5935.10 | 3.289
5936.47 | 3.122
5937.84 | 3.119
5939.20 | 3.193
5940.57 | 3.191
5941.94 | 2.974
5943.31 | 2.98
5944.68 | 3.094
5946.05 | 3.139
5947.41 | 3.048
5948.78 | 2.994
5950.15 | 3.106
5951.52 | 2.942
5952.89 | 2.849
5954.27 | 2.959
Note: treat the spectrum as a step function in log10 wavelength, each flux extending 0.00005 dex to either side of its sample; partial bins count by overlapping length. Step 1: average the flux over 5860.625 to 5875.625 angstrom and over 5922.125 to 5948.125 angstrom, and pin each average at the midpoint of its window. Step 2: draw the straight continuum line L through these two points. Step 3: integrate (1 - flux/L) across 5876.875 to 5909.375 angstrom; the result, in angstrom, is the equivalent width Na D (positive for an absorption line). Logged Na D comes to 3.4 angstrom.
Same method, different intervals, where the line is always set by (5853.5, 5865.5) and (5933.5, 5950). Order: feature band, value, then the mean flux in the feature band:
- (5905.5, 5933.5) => 0.9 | 2.95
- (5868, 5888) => -0.3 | 3.02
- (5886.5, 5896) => 1.6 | 2.5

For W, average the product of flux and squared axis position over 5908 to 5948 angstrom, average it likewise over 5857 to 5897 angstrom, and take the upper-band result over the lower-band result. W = 1.1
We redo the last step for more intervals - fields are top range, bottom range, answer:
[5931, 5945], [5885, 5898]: 1.24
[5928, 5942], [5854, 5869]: 1.06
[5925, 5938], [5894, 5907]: 1.15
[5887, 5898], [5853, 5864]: 0.84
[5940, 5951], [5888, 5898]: 1.28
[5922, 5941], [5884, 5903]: 1.17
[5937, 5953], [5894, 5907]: 1.15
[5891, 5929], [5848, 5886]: 0.94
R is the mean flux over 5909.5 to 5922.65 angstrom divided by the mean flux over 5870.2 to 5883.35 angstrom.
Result 0.96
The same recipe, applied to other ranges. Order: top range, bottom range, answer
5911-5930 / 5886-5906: 1.12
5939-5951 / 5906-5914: 1.06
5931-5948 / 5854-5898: 1.07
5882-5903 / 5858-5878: 0.87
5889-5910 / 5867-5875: 0.85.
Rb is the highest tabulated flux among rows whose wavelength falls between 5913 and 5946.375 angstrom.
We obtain 3.289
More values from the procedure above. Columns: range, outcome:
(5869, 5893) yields 3.319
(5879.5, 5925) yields 3.251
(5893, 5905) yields 3.128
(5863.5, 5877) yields 3.411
